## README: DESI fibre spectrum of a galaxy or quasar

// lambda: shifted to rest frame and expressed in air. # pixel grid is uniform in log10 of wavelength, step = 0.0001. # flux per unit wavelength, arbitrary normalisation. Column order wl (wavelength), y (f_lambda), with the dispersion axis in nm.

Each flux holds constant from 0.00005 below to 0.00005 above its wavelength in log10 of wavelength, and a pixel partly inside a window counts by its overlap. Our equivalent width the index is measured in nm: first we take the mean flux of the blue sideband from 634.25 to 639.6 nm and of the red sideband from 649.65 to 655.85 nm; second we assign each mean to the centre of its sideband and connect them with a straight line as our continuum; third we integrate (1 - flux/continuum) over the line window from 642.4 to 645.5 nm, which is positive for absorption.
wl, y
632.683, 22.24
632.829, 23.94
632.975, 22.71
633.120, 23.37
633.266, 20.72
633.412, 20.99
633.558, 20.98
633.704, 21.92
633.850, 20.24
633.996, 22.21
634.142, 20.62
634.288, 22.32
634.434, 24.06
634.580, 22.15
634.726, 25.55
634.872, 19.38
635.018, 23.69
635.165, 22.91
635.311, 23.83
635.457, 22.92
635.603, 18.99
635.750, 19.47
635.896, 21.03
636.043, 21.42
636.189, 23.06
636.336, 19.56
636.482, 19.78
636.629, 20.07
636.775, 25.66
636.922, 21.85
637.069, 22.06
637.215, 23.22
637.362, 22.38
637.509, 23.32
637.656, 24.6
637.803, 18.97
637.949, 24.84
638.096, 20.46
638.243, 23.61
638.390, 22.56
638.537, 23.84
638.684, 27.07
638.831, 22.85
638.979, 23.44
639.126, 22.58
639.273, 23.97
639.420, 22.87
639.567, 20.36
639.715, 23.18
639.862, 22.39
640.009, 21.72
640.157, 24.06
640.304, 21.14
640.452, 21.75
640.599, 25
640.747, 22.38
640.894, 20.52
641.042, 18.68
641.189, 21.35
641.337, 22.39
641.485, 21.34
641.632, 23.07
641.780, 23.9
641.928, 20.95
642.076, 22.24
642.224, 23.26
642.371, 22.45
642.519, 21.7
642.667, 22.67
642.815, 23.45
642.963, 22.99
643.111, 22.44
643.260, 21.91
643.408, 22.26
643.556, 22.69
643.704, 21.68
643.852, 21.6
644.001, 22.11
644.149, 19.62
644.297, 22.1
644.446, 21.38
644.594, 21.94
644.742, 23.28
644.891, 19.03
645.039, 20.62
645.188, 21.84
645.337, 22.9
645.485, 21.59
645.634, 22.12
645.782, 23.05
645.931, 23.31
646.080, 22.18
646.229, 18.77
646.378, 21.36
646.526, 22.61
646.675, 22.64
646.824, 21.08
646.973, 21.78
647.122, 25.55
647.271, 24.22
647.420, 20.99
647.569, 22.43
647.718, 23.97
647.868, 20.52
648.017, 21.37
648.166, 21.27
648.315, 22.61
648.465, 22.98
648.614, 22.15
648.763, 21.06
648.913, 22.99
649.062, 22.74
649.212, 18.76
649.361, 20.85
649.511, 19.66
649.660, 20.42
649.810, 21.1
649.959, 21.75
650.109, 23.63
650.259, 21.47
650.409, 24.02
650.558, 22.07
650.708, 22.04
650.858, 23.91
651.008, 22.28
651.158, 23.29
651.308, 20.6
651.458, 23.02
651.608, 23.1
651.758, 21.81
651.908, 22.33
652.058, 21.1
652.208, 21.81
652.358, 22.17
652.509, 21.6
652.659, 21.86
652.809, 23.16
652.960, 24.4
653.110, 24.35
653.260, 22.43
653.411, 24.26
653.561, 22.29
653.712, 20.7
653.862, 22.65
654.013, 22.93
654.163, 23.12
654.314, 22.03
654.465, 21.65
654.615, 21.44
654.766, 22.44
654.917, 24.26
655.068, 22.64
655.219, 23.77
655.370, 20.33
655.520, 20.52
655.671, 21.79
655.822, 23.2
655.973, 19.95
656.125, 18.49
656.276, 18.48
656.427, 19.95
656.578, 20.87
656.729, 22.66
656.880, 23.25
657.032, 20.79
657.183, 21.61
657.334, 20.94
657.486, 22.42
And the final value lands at 0.073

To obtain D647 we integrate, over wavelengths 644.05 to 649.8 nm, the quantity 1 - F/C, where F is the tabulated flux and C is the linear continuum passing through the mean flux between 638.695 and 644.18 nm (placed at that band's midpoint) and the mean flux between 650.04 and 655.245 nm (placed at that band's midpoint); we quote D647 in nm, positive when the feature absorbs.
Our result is 0.17 nm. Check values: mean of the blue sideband 22.3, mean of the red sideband 22.6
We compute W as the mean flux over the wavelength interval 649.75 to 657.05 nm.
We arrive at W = 22.1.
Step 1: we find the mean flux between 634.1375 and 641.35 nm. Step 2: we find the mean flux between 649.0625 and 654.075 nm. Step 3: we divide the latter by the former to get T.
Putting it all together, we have 0.99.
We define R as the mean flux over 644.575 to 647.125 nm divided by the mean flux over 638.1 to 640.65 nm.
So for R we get 1.0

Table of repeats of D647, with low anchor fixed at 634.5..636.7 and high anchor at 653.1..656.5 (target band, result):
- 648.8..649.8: 0.04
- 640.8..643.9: -0.06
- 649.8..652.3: -0.06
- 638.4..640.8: -0.15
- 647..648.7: -0.06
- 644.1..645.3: 0.02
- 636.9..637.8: -0.04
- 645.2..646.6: -0.02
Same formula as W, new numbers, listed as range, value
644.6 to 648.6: 22.1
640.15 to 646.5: 22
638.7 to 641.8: 22.4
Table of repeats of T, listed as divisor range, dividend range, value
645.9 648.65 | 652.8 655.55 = 1.02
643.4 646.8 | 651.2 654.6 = 1.03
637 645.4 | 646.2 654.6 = 0.99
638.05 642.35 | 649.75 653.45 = 1.00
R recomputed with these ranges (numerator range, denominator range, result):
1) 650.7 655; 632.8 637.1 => 1.03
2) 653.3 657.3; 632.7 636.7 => 1.00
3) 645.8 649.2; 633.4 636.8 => 1.02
